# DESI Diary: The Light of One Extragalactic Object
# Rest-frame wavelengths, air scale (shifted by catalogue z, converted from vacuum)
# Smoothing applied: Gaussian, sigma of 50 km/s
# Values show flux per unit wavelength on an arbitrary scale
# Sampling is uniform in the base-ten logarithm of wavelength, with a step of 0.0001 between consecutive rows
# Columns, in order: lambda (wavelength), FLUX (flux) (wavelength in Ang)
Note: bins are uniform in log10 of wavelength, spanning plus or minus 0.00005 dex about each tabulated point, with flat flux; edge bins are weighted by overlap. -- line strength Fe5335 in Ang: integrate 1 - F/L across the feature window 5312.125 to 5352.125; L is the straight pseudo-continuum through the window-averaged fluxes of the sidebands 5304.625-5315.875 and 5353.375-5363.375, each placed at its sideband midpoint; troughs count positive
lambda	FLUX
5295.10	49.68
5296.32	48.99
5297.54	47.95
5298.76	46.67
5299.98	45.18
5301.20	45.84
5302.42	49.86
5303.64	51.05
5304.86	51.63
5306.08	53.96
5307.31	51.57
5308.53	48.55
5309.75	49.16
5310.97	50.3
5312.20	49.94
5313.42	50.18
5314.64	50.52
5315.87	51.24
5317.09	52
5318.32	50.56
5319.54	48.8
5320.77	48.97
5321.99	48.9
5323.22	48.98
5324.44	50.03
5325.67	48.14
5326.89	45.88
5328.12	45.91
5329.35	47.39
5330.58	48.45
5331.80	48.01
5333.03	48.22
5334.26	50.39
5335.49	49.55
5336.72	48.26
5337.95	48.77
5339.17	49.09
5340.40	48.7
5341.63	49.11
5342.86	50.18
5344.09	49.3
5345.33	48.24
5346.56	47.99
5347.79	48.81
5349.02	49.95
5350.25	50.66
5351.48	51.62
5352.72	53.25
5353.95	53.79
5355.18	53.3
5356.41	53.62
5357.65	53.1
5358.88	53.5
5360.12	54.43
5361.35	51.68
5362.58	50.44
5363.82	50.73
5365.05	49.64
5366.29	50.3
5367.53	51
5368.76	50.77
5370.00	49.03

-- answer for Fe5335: 1.9 Ang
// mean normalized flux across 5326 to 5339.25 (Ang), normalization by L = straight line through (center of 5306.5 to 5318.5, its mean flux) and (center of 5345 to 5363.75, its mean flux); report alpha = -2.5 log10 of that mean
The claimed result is 0.06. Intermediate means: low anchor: 50.4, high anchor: 51.7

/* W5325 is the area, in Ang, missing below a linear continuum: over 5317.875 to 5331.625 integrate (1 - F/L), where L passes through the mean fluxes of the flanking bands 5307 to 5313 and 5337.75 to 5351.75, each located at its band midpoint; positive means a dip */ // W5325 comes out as 0.4 Ang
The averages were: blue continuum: 49.9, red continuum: 49.4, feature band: 48.4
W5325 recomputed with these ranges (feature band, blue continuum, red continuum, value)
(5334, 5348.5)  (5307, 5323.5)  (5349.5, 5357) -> 0.79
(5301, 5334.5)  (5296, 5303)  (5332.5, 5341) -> -0.92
